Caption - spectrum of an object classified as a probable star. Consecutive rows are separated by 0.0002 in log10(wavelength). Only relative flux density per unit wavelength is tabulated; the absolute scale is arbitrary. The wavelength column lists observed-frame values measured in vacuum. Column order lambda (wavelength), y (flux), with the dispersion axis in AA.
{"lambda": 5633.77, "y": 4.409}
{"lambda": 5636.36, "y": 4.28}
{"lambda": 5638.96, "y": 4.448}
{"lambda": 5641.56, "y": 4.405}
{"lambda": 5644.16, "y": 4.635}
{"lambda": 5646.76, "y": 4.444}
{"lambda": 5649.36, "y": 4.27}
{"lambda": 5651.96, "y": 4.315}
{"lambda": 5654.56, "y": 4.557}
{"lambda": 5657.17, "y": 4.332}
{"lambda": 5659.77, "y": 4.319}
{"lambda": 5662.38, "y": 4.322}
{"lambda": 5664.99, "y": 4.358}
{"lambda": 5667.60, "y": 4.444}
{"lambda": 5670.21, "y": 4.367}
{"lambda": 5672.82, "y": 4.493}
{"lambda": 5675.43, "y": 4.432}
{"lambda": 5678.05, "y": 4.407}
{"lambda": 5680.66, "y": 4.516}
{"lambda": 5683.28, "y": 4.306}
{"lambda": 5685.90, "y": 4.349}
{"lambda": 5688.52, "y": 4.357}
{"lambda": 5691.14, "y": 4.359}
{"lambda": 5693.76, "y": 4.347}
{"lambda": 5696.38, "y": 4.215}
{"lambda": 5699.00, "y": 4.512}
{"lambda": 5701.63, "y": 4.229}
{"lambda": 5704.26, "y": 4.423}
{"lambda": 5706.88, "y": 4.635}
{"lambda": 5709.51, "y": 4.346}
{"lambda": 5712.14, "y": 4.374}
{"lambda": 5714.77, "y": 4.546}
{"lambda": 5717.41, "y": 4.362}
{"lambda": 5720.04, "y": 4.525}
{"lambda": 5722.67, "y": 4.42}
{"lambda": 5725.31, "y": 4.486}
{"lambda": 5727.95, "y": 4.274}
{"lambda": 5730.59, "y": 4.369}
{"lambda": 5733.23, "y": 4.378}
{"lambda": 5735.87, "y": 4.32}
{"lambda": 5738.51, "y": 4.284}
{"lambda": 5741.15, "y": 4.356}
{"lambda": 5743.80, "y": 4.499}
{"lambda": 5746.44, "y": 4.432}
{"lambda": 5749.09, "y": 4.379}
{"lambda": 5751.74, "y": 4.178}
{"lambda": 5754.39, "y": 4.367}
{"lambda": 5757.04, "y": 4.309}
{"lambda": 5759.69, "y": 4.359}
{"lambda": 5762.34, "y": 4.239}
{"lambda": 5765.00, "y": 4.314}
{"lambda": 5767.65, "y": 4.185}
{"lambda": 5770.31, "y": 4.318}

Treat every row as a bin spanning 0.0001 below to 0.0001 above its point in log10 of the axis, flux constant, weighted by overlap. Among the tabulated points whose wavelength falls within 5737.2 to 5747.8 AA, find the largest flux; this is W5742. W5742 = 4.499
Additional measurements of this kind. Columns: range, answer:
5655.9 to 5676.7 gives 4.493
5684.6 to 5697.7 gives 4.359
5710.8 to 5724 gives 4.546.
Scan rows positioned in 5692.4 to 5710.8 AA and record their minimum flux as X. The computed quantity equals 4.215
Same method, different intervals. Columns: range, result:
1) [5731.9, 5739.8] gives 4.284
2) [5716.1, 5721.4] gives 4.362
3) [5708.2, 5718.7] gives 4.346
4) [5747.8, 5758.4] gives 4.178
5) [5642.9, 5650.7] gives 4.27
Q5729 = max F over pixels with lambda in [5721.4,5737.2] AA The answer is 4.486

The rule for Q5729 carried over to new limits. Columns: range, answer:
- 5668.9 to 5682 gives 4.516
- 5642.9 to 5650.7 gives 4.635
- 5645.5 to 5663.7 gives 4.557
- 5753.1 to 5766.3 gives 4.367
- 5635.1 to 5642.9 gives 4.448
